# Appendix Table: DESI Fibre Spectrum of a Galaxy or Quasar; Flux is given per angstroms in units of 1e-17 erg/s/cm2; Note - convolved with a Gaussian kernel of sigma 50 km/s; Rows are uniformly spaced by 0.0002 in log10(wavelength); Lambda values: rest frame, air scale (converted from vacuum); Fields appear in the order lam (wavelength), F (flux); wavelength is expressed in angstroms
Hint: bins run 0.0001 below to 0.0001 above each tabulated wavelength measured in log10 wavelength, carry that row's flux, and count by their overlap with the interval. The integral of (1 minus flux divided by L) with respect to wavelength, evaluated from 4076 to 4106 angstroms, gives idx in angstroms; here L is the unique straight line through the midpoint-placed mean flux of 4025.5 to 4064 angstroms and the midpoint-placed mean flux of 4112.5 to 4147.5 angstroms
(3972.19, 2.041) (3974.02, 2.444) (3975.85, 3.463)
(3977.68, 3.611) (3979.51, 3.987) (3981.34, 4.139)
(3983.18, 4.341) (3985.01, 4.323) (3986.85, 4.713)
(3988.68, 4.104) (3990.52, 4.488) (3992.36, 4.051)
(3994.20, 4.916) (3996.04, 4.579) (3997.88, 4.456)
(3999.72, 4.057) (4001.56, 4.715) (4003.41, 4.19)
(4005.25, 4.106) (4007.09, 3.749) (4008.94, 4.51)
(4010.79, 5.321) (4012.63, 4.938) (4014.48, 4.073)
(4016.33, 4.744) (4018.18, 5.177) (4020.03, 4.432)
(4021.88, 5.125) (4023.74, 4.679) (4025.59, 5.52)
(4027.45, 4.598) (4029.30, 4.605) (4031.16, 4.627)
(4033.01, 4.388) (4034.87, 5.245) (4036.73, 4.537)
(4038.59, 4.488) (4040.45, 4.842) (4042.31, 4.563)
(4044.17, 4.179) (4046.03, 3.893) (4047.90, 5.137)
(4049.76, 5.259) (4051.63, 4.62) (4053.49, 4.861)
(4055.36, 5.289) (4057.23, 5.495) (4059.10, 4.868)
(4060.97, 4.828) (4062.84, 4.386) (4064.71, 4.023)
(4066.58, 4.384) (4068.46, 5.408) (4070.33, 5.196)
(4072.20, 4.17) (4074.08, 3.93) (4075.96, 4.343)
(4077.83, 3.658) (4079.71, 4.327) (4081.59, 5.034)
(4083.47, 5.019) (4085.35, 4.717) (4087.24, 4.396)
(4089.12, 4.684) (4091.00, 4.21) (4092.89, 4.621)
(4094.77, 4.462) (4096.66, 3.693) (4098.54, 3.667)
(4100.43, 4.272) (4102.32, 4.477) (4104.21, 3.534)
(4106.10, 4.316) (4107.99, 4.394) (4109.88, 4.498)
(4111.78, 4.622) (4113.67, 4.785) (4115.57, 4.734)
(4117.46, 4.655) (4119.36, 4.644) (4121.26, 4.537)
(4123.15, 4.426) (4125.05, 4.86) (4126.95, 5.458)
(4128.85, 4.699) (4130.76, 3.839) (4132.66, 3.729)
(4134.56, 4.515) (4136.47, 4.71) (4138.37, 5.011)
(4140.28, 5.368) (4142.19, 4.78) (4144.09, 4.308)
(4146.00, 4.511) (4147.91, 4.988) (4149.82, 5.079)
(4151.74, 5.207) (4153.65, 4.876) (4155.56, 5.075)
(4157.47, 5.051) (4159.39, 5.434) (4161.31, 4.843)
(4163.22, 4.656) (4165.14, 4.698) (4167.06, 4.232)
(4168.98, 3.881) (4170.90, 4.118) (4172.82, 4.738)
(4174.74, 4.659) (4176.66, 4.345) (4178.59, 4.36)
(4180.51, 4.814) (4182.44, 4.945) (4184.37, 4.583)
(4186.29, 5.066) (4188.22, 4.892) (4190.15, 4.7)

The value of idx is 2.4 angstroms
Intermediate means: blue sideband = 4.75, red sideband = 4.65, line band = 4.32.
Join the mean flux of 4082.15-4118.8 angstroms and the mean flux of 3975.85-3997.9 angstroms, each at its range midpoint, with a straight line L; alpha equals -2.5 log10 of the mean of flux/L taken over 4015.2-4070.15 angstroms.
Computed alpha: -0.10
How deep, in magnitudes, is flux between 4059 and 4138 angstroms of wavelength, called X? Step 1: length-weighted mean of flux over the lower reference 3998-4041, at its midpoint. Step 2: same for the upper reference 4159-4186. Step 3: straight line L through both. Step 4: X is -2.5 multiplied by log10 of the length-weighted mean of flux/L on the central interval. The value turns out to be 0.03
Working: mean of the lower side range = 4.63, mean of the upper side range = 4.59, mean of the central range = 4.47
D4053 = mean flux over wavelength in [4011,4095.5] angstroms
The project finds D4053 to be 4.67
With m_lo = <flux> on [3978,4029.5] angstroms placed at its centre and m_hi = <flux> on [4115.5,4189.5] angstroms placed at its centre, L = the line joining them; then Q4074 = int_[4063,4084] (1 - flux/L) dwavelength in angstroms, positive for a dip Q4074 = 0.5 angstroms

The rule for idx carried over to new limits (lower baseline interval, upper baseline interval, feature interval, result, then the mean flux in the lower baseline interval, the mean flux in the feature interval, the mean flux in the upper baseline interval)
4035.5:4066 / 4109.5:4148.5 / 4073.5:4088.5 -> 0.8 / 4.71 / 4.44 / 4.65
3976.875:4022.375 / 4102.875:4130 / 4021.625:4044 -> -1.3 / 4.43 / 4.74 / 4.58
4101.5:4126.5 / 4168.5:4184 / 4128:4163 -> -2.1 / 4.52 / 4.78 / 4.5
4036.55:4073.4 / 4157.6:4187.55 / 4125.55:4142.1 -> 0.0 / 4.72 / 4.68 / 4.64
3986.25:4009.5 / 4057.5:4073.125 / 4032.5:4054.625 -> -0.5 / 4.35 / 4.68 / 4.7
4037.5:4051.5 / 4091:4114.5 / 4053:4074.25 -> -1.2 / 4.62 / 4.76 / 4.27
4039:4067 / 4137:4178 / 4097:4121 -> 1.8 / 4.71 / 4.37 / 4.75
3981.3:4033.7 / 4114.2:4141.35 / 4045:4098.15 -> 0.2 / 4.55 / 4.59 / 4.66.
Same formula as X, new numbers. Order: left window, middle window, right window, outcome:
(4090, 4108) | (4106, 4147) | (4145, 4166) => -0.02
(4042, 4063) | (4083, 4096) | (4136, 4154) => 0.07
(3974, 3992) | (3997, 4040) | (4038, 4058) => -0.04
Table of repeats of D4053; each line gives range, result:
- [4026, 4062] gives 4.76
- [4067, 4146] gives 4.5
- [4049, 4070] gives 4.86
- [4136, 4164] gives 4.93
